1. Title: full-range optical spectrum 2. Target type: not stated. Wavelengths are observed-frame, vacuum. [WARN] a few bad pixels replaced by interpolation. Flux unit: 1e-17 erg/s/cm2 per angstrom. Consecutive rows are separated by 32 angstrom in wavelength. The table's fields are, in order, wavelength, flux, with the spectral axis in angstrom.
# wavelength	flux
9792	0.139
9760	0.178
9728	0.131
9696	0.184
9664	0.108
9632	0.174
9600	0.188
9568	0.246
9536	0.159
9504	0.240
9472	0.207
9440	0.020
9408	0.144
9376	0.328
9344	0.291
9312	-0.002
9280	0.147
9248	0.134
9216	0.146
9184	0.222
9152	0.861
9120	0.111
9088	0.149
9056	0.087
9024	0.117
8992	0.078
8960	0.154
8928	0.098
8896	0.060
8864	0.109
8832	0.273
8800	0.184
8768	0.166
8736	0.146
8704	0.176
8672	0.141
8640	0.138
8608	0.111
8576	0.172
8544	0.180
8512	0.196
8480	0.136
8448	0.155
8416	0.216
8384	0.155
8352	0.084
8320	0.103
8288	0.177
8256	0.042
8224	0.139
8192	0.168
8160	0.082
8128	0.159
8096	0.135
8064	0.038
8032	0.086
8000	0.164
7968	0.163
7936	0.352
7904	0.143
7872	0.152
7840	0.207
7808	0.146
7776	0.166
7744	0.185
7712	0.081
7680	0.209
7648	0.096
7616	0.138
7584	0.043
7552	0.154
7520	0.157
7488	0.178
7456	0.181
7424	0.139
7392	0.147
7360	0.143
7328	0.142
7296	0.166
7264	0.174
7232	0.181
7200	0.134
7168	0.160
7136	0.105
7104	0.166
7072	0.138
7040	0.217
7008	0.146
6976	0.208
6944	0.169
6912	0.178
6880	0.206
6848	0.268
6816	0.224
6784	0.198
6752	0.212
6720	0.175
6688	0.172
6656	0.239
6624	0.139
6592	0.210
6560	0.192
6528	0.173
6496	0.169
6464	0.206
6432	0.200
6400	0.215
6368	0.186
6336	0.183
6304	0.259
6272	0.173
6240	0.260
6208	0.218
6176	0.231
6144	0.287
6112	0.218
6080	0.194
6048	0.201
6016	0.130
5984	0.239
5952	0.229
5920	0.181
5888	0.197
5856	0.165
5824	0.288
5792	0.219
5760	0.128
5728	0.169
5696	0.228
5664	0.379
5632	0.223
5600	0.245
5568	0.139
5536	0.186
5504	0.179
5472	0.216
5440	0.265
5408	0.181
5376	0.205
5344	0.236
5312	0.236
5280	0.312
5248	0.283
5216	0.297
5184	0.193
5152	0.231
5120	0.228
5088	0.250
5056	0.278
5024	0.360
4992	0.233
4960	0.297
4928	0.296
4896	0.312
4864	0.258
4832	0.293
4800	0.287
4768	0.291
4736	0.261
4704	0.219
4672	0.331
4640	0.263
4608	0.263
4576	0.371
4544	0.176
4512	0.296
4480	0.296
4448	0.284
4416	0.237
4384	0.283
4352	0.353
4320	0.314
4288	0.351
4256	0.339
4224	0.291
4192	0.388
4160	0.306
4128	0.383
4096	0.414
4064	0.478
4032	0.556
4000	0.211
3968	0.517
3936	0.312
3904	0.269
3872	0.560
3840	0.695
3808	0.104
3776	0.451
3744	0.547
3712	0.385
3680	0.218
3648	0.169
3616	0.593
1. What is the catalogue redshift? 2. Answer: 1.457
